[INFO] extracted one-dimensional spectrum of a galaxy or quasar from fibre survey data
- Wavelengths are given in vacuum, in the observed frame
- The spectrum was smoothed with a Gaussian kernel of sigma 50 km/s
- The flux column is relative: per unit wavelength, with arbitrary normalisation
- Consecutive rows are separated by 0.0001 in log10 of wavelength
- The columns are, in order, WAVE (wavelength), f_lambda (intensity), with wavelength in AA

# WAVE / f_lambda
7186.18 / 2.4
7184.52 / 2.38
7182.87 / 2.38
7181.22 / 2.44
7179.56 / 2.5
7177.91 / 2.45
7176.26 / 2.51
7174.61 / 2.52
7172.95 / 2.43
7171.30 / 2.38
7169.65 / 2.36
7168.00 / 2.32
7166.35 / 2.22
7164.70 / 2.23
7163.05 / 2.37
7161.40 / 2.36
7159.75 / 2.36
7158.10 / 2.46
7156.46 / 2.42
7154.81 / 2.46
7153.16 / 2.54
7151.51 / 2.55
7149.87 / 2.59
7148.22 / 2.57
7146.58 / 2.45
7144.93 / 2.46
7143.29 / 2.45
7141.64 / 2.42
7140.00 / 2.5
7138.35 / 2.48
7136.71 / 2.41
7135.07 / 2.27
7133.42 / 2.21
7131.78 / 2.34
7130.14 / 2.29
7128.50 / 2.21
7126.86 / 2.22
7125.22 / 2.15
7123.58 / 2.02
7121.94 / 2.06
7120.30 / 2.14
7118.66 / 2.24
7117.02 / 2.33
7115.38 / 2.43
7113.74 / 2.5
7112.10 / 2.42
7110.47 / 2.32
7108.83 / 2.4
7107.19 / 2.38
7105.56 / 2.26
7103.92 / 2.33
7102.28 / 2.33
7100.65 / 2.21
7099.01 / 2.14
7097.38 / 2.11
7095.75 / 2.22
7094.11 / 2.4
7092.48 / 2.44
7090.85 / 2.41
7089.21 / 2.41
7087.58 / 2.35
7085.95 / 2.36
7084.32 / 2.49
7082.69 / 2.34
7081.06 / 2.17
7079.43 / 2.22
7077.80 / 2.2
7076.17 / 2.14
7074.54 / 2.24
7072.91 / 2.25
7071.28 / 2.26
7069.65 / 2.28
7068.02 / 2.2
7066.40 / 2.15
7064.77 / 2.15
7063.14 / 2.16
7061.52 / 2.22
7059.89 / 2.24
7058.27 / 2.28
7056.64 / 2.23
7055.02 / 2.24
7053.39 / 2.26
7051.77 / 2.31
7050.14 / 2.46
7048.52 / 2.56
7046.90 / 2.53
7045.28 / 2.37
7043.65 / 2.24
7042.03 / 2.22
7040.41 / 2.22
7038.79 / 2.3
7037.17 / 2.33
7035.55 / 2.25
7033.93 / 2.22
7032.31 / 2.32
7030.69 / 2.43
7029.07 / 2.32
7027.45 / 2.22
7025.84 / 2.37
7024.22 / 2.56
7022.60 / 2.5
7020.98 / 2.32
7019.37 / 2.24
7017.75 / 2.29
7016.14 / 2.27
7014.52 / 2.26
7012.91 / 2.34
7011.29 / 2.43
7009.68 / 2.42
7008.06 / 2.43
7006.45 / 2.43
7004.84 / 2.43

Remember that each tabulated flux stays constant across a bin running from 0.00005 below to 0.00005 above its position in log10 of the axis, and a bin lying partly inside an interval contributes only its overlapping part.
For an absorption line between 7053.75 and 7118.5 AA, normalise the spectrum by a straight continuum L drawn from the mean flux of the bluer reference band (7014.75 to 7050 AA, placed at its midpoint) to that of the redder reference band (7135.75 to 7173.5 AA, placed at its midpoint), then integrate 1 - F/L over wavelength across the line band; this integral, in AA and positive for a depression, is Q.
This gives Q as 2.5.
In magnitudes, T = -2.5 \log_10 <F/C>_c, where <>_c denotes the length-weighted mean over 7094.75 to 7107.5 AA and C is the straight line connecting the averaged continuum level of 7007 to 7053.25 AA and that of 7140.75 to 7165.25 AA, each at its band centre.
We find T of 0.08 mag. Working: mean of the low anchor 2.35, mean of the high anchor 2.45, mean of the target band 2.24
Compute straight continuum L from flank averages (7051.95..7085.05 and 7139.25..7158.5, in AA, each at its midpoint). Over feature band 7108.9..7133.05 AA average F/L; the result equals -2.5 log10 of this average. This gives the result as 0.063 mag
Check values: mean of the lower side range 2.24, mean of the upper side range 2.49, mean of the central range 2.27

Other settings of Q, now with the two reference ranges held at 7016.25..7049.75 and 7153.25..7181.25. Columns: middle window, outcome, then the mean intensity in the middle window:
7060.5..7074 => 0.84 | 2.21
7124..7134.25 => 0.67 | 2.23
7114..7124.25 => 0.68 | 2.22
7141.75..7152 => -0.48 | 2.5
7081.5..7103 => 0.42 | 2.32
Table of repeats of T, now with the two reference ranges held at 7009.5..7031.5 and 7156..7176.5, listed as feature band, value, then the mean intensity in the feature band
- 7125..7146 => 0.012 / 2.35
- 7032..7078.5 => 0.042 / 2.27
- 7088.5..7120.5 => 0.020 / 2.32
